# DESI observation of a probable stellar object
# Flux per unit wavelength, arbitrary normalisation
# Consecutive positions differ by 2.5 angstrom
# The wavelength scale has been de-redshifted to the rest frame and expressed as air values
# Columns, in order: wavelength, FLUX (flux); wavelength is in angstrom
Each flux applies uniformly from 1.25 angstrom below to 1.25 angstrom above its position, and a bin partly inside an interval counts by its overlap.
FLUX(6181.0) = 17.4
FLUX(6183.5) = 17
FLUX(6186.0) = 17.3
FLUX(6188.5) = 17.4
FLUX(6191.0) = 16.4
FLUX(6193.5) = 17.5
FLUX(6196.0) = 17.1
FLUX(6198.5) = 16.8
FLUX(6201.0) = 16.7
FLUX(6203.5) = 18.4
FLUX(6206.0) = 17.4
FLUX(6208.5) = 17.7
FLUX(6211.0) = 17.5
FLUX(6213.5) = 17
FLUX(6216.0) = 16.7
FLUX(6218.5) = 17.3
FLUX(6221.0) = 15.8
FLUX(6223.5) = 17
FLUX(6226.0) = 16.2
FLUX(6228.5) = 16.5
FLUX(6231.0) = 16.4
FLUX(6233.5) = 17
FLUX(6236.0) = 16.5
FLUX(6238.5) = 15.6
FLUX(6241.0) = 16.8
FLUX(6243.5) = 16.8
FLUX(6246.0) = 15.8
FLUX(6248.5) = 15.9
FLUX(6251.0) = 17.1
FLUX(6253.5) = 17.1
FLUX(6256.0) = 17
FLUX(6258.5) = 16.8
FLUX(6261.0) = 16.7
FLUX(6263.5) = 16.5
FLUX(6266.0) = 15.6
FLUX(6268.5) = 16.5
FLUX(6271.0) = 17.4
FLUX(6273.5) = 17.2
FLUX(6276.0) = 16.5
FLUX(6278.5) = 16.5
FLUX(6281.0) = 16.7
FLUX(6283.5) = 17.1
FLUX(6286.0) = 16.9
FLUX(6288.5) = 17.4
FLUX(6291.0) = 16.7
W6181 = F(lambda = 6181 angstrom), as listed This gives 17.4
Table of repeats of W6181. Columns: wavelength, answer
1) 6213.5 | 17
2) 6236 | 16.5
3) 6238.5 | 15.6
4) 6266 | 15.6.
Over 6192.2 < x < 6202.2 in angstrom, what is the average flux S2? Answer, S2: 17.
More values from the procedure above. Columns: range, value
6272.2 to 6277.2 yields 16.9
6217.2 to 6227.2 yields 16.6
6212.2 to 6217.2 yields 16.9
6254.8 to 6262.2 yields 16.8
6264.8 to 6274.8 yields 16.7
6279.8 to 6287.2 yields 16.9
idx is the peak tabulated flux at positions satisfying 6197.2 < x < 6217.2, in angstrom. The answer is 18.4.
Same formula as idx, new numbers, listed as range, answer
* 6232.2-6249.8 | 17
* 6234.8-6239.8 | 16.5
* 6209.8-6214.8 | 17.5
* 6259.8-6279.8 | 17.4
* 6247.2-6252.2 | 17.1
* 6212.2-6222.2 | 17.3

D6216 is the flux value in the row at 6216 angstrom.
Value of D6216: 16.7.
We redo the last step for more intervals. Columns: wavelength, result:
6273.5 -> 17.2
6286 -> 16.9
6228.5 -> 16.5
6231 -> 16.4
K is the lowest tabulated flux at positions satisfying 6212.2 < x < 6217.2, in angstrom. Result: 16.7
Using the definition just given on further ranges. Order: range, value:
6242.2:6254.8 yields 15.8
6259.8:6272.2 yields 15.6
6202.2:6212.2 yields 17.4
